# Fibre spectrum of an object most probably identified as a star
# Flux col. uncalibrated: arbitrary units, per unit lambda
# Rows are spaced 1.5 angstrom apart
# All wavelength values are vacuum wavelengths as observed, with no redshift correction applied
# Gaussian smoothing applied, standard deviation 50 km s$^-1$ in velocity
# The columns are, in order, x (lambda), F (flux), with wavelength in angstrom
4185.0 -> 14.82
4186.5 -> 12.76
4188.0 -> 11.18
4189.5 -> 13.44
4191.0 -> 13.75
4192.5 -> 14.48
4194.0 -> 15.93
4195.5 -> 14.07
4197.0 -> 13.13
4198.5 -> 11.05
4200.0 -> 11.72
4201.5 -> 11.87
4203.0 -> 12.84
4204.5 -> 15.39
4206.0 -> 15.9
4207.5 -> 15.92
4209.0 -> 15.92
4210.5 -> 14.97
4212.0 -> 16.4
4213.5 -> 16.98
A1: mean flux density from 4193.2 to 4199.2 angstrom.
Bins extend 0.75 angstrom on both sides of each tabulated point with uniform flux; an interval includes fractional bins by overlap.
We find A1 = 13.6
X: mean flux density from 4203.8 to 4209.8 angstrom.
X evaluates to 15.8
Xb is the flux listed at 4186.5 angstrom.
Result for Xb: 12.76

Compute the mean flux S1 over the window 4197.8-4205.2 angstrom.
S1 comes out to 12.6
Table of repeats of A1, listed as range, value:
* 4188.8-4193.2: 13.9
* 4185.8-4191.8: 12.8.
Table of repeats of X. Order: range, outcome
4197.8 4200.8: 11.4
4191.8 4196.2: 14.8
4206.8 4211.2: 15.6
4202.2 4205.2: 14.1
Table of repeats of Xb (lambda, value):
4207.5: 15.92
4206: 15.9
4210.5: 14.97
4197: 13.13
